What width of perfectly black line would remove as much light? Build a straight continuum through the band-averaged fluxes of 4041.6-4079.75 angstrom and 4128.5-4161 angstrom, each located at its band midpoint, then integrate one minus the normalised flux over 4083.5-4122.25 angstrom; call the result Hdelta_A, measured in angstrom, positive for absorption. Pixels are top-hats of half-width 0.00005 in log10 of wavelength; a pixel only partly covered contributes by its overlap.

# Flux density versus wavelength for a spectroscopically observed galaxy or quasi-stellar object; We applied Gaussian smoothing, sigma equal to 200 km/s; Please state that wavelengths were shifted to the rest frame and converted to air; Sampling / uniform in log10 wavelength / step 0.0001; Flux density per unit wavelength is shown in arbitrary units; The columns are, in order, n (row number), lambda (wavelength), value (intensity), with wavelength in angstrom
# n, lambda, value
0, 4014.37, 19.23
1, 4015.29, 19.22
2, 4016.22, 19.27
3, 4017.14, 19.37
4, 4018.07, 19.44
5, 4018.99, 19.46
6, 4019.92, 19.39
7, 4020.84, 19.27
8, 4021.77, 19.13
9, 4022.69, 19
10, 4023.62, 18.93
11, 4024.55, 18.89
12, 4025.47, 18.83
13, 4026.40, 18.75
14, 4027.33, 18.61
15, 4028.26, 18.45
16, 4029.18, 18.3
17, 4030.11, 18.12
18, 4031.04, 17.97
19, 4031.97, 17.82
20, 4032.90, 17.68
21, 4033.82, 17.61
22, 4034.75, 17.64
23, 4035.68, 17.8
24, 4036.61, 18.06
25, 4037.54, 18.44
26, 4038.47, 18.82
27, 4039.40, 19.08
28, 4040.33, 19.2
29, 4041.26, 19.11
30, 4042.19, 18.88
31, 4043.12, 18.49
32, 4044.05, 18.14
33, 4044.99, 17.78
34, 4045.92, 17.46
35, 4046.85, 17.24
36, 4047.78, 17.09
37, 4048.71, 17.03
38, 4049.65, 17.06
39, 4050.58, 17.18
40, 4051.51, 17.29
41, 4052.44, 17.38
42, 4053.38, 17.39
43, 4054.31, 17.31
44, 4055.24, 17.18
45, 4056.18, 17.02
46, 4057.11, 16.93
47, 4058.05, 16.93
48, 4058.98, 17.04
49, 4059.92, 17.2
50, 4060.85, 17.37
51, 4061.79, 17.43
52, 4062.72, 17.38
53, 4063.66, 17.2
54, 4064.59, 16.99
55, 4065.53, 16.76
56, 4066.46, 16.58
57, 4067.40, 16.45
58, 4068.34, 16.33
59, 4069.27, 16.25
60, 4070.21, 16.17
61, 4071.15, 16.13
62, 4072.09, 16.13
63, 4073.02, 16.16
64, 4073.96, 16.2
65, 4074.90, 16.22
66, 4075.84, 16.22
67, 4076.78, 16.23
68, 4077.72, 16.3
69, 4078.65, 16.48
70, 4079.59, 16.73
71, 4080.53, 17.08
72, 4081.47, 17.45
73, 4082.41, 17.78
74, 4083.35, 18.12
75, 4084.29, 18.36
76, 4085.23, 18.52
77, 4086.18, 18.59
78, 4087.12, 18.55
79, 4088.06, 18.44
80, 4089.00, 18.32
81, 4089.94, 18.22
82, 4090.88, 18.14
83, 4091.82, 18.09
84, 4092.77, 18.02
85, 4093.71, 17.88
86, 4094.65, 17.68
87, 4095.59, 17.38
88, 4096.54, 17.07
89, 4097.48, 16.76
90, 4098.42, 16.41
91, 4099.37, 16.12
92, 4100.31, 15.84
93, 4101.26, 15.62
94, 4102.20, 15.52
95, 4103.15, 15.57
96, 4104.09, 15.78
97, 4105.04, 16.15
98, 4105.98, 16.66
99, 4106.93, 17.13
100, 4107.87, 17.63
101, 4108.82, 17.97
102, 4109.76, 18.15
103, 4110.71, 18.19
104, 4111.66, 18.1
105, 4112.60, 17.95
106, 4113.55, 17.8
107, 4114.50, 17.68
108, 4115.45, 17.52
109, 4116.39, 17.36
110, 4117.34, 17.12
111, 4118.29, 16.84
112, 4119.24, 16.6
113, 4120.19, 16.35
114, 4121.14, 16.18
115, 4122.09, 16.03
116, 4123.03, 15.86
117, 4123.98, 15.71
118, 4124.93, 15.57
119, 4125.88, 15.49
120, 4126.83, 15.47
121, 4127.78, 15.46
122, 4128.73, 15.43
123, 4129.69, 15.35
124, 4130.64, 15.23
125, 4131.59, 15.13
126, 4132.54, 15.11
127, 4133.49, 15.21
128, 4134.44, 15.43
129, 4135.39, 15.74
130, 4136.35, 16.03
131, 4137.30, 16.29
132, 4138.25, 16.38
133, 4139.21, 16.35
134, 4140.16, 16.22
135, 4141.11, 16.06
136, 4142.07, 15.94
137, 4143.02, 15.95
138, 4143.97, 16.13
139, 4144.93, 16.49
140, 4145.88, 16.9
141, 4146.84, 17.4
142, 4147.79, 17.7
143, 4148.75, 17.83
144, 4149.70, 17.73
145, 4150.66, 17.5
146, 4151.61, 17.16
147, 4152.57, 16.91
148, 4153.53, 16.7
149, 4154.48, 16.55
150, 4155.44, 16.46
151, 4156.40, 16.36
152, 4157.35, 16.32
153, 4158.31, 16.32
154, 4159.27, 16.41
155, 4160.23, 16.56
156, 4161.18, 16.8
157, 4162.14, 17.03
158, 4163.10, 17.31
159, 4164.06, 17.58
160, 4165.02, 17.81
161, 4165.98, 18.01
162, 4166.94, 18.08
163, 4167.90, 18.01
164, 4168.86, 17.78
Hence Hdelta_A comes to -1.5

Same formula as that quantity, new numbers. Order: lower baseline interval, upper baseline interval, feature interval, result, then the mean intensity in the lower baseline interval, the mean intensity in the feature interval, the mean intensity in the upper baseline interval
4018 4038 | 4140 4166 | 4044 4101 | 2.4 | 18.5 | 17.2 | 16.8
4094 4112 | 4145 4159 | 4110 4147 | 1.3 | 16.8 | 16.3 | 17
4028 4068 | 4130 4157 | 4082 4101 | -0.7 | 17.6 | 17.7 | 16.4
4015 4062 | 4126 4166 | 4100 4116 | 0.0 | 18.1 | 17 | 16.4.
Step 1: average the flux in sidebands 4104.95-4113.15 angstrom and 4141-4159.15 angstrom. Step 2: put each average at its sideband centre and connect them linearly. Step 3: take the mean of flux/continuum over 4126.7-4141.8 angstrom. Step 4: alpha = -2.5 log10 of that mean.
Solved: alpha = 0.09 mag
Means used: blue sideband 17.6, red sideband 16.8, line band 15.7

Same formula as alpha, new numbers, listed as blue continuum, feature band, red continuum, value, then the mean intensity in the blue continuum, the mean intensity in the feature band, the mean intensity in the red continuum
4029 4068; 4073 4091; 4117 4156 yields -0.022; 17.6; 17.4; 16.2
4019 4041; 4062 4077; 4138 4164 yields 0.093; 18.5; 16.5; 16.7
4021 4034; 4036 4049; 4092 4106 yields -0.008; 18.5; 18.2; 16.6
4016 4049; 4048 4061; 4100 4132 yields 0.049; 18.5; 17.2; 16.5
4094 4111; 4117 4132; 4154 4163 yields 0.056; 16.8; 15.9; 16.6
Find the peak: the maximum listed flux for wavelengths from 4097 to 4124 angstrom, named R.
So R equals 18.19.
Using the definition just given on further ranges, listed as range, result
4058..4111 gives 18.59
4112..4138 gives 17.95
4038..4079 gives 19.2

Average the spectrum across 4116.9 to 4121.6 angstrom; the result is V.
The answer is 16.6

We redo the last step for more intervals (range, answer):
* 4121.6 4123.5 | 16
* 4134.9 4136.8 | 15.8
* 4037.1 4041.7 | 18.9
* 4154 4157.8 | 16.5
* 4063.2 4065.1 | 17.1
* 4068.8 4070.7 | 16.2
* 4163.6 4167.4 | 17.9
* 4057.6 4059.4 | 17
